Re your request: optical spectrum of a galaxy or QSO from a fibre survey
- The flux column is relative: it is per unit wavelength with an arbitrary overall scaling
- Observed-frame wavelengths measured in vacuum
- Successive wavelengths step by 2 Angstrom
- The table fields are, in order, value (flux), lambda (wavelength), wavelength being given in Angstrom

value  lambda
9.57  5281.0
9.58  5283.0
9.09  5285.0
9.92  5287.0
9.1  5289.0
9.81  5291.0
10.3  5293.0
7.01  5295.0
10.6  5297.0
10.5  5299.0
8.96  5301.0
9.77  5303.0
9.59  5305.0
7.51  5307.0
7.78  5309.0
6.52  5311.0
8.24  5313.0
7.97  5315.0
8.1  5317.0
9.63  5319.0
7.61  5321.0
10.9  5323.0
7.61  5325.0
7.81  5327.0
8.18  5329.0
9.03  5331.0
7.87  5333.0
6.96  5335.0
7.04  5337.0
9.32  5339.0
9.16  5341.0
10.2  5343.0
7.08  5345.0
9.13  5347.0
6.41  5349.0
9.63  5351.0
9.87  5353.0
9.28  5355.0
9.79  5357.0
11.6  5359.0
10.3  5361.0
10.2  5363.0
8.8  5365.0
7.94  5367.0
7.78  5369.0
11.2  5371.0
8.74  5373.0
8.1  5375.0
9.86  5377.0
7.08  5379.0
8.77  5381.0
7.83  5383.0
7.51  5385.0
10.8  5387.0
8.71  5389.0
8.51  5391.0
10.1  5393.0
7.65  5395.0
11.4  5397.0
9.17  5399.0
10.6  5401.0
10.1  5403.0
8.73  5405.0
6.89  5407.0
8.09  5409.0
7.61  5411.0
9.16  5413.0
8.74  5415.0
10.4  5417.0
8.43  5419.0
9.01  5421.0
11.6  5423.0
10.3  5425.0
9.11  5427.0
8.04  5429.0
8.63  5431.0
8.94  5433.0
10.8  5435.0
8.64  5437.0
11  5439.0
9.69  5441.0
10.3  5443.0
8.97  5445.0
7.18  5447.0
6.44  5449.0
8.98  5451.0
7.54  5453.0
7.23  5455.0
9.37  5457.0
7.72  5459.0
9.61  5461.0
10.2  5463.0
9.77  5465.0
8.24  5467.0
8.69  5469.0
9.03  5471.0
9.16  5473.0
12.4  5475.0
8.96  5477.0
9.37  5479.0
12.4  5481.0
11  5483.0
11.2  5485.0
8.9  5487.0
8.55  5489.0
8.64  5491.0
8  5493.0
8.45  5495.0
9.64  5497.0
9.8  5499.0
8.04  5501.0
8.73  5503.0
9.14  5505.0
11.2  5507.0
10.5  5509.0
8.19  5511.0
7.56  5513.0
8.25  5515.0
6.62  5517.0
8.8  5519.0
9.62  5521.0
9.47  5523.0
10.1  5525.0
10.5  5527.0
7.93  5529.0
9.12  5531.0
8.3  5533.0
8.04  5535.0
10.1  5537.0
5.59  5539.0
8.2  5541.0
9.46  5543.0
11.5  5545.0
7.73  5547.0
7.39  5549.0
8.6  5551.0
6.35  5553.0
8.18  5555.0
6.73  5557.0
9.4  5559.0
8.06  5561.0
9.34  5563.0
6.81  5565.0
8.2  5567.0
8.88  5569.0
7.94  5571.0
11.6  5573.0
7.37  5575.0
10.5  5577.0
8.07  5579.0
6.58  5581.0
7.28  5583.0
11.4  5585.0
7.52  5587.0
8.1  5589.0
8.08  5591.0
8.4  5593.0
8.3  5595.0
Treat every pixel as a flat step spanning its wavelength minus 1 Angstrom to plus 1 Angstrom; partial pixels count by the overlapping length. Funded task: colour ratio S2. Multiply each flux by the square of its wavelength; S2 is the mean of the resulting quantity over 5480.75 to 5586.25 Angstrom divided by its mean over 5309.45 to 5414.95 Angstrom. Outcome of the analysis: 1.07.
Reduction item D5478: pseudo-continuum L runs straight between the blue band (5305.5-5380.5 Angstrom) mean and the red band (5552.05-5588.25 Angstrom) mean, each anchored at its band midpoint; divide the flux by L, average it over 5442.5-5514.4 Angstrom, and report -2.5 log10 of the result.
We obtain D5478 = -0.081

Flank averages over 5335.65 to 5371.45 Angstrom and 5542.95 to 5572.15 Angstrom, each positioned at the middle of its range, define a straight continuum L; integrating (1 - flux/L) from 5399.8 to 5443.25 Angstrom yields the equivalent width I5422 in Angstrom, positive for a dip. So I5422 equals -2.3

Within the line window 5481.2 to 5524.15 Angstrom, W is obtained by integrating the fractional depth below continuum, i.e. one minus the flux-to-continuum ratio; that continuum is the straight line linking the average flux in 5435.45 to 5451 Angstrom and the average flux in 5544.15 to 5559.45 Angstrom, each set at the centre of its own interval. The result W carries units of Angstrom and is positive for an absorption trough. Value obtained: -3.0 Angstrom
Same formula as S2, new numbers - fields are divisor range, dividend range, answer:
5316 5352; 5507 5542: 1.11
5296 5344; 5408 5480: 1.10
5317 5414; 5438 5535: 1.08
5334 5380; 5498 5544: 1.05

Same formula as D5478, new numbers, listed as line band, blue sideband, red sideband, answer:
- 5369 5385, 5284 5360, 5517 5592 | 0.012 mag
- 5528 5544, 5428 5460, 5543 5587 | 0.024 mag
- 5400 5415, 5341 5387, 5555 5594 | 0.018 mag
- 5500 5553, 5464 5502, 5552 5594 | 0.022 mag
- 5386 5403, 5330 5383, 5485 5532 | -0.087 mag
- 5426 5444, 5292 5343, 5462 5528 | -0.042 mag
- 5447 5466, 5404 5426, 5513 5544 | 0.049 mag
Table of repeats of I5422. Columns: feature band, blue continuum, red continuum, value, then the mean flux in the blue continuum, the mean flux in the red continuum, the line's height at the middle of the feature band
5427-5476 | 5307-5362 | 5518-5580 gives -2.26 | 8.61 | 8.64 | 8.63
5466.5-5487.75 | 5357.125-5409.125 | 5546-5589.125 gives -3.19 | 9.12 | 8.28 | 8.69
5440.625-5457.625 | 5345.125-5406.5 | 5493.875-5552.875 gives 1.20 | 9.14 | 8.81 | 8.97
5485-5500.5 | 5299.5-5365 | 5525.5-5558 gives -0.94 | 8.74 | 8.38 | 8.47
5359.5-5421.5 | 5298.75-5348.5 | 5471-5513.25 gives -0.82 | 8.45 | 9.54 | 8.88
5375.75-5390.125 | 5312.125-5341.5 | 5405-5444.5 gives 0.33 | 8.35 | 9.21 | 8.84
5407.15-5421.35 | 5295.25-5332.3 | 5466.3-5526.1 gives 0.55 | 8.64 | 9.3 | 9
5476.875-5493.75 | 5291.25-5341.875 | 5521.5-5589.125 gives -2.31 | 8.58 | 8.55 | 8.56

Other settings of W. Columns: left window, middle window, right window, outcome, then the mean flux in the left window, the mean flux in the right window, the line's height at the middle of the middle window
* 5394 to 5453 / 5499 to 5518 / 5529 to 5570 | -0.4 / 9.1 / 8.29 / 8.55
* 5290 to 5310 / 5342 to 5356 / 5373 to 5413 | 0.3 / 9.18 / 8.82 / 8.99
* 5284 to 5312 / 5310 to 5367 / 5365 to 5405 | 2.0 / 9.03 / 9.03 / 9.03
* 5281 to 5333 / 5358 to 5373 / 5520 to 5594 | -1.5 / 8.84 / 8.55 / 8.77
